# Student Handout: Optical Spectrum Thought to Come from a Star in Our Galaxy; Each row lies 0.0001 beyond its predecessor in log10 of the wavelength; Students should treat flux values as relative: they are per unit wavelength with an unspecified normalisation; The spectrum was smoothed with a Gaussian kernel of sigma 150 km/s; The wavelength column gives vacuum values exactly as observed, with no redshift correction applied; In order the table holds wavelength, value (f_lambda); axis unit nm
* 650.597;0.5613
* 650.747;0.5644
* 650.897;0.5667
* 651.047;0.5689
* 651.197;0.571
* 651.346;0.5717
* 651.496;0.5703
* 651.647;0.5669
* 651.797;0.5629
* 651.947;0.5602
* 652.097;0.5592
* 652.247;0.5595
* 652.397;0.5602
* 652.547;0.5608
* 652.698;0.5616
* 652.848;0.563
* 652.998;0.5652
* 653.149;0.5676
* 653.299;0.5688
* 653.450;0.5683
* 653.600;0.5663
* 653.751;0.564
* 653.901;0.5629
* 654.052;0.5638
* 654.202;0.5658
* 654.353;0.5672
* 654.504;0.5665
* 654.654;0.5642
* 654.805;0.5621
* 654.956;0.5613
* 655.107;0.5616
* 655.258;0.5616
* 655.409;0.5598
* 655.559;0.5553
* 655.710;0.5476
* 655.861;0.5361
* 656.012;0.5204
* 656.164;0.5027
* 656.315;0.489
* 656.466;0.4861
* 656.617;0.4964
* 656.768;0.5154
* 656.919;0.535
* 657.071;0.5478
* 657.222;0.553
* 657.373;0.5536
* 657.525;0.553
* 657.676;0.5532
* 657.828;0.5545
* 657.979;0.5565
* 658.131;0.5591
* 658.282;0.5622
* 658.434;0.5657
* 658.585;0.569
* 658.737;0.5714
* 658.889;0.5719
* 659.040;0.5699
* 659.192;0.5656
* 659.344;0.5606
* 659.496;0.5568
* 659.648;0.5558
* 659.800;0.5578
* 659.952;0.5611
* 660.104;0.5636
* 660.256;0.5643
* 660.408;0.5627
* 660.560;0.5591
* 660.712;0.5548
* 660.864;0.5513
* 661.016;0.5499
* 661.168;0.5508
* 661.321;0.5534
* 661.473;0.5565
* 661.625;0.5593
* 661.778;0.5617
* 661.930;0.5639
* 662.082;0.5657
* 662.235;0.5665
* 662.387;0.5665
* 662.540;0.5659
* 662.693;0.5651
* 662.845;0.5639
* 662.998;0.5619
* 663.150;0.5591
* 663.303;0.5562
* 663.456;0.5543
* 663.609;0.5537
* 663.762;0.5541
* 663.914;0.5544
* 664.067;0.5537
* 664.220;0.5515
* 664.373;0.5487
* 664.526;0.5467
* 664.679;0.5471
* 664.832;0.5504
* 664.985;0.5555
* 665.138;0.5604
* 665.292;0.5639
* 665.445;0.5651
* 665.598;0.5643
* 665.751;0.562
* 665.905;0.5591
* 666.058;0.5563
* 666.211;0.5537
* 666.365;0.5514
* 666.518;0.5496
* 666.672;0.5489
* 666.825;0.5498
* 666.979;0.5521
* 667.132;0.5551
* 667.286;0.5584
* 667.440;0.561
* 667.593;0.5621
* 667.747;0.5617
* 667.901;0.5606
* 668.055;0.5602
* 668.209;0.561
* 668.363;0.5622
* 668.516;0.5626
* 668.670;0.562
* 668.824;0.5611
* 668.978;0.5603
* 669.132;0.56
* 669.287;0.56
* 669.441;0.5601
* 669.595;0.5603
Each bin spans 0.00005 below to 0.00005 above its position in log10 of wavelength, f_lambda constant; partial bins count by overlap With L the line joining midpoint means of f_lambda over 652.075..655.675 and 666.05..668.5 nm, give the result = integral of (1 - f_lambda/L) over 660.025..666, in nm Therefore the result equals 0.01 nm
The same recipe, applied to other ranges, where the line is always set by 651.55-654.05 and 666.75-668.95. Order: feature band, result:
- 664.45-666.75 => 0.02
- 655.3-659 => 0.13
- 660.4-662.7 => 0.01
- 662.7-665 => 0.02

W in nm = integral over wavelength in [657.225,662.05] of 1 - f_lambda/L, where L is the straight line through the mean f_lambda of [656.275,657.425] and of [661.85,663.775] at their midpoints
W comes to -0.17 nm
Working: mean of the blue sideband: 0.523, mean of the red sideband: 0.561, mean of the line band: 0.56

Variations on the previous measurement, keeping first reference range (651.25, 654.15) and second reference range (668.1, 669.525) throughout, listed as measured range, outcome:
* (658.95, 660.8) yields 0.01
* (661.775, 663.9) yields 0.00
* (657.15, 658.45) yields 0.02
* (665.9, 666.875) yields 0.02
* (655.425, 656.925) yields 0.12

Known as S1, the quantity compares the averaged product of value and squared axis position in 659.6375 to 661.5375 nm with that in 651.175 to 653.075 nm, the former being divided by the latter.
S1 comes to 1.01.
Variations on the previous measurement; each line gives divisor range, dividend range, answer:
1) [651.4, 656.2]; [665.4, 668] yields 1.04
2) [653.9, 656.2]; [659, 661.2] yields 1.02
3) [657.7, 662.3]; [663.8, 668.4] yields 1.01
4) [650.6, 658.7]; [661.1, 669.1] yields 1.04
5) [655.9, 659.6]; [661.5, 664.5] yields 1.04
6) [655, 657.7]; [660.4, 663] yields 1.06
